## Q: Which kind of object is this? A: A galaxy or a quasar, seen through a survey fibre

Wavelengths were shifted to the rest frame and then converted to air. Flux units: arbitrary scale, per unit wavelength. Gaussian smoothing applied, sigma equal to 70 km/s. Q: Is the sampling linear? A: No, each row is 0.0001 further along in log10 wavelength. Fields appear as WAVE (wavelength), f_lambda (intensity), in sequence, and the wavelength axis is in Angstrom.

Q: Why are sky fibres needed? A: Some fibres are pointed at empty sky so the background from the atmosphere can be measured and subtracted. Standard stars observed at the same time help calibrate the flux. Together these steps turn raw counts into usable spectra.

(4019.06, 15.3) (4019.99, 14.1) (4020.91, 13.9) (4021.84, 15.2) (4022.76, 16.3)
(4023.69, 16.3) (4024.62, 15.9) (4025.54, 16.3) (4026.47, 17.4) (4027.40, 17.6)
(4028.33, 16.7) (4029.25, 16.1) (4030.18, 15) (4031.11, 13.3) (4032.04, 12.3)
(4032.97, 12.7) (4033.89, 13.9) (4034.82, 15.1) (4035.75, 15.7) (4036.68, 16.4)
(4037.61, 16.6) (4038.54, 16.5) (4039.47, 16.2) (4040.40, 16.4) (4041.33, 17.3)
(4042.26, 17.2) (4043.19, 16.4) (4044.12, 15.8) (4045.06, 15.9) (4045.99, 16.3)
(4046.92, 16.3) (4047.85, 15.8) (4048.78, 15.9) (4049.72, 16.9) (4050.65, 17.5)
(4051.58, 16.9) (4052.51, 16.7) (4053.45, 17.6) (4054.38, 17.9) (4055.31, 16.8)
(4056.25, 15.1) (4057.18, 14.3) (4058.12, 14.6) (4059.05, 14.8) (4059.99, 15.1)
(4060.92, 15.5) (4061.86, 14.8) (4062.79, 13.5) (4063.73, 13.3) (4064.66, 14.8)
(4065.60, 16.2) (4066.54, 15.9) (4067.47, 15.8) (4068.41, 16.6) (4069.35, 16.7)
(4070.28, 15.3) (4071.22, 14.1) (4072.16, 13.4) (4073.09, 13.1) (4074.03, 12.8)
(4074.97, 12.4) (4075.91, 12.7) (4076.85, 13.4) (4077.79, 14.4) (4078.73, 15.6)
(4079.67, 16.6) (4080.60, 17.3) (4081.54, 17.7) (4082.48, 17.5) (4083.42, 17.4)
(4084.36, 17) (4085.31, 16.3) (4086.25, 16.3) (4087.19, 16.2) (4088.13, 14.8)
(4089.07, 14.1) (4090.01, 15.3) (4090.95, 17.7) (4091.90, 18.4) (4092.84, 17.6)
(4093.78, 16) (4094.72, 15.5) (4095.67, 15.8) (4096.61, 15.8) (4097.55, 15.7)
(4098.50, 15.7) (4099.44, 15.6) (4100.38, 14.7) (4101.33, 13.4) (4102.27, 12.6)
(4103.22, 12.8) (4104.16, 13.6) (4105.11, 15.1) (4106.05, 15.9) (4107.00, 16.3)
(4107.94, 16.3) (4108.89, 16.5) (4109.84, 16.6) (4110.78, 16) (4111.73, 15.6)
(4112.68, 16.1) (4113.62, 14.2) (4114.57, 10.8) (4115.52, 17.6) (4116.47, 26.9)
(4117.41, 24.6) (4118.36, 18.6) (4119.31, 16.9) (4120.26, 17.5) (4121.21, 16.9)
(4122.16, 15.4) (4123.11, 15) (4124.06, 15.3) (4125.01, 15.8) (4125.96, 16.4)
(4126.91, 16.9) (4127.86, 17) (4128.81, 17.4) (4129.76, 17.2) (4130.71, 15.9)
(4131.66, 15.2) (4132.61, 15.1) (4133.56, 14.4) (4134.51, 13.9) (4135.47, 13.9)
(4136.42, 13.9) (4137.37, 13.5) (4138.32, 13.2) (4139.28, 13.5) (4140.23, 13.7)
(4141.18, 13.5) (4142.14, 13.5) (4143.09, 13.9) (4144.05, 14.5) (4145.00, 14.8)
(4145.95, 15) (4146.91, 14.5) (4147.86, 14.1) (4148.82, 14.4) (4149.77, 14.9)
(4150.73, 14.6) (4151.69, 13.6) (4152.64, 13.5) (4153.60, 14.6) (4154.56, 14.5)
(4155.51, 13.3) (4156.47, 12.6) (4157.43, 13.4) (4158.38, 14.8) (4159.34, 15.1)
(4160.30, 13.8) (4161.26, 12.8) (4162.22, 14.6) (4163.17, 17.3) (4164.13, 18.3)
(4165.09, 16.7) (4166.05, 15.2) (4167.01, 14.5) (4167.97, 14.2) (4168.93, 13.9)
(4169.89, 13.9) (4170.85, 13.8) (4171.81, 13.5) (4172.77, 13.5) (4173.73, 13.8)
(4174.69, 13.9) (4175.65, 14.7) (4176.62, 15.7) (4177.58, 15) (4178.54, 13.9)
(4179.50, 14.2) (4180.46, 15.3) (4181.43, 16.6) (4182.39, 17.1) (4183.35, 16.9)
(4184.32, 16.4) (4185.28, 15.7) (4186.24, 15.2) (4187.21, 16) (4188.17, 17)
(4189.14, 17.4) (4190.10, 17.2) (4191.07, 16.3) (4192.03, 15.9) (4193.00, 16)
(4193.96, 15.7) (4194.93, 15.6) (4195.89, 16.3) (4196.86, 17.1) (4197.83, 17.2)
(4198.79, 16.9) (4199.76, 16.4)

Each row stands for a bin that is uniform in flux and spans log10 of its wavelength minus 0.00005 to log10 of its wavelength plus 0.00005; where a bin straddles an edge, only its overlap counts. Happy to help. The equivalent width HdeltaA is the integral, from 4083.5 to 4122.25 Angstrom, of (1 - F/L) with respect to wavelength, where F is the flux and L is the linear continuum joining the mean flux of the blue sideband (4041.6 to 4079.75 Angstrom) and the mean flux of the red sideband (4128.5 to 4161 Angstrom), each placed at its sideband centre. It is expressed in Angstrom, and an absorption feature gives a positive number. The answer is -3.6 Angstrom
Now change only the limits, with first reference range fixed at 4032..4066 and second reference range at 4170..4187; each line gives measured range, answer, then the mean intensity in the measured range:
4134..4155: 1.6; 14.1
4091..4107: 0.1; 15.4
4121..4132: -0.6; 16.2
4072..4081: 0.8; 14.2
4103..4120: -1.5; 16.8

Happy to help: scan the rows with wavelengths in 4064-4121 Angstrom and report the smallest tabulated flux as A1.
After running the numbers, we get 10.8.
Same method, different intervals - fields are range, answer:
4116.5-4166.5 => 12.6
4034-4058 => 14.3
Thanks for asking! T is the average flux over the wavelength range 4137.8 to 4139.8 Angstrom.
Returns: 13.4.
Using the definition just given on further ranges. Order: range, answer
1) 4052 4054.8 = 17.4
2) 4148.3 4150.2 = 14.6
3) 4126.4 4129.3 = 17.1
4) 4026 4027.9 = 17.4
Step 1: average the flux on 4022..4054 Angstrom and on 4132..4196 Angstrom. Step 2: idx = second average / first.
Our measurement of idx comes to 0.9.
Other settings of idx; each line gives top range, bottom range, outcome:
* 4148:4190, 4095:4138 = 0.94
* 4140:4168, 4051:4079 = 0.97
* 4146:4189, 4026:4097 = 0.94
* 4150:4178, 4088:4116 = 0.94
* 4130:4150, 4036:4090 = 0.91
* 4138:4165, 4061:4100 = 0.93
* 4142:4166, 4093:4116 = 0.96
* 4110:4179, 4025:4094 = 0.96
